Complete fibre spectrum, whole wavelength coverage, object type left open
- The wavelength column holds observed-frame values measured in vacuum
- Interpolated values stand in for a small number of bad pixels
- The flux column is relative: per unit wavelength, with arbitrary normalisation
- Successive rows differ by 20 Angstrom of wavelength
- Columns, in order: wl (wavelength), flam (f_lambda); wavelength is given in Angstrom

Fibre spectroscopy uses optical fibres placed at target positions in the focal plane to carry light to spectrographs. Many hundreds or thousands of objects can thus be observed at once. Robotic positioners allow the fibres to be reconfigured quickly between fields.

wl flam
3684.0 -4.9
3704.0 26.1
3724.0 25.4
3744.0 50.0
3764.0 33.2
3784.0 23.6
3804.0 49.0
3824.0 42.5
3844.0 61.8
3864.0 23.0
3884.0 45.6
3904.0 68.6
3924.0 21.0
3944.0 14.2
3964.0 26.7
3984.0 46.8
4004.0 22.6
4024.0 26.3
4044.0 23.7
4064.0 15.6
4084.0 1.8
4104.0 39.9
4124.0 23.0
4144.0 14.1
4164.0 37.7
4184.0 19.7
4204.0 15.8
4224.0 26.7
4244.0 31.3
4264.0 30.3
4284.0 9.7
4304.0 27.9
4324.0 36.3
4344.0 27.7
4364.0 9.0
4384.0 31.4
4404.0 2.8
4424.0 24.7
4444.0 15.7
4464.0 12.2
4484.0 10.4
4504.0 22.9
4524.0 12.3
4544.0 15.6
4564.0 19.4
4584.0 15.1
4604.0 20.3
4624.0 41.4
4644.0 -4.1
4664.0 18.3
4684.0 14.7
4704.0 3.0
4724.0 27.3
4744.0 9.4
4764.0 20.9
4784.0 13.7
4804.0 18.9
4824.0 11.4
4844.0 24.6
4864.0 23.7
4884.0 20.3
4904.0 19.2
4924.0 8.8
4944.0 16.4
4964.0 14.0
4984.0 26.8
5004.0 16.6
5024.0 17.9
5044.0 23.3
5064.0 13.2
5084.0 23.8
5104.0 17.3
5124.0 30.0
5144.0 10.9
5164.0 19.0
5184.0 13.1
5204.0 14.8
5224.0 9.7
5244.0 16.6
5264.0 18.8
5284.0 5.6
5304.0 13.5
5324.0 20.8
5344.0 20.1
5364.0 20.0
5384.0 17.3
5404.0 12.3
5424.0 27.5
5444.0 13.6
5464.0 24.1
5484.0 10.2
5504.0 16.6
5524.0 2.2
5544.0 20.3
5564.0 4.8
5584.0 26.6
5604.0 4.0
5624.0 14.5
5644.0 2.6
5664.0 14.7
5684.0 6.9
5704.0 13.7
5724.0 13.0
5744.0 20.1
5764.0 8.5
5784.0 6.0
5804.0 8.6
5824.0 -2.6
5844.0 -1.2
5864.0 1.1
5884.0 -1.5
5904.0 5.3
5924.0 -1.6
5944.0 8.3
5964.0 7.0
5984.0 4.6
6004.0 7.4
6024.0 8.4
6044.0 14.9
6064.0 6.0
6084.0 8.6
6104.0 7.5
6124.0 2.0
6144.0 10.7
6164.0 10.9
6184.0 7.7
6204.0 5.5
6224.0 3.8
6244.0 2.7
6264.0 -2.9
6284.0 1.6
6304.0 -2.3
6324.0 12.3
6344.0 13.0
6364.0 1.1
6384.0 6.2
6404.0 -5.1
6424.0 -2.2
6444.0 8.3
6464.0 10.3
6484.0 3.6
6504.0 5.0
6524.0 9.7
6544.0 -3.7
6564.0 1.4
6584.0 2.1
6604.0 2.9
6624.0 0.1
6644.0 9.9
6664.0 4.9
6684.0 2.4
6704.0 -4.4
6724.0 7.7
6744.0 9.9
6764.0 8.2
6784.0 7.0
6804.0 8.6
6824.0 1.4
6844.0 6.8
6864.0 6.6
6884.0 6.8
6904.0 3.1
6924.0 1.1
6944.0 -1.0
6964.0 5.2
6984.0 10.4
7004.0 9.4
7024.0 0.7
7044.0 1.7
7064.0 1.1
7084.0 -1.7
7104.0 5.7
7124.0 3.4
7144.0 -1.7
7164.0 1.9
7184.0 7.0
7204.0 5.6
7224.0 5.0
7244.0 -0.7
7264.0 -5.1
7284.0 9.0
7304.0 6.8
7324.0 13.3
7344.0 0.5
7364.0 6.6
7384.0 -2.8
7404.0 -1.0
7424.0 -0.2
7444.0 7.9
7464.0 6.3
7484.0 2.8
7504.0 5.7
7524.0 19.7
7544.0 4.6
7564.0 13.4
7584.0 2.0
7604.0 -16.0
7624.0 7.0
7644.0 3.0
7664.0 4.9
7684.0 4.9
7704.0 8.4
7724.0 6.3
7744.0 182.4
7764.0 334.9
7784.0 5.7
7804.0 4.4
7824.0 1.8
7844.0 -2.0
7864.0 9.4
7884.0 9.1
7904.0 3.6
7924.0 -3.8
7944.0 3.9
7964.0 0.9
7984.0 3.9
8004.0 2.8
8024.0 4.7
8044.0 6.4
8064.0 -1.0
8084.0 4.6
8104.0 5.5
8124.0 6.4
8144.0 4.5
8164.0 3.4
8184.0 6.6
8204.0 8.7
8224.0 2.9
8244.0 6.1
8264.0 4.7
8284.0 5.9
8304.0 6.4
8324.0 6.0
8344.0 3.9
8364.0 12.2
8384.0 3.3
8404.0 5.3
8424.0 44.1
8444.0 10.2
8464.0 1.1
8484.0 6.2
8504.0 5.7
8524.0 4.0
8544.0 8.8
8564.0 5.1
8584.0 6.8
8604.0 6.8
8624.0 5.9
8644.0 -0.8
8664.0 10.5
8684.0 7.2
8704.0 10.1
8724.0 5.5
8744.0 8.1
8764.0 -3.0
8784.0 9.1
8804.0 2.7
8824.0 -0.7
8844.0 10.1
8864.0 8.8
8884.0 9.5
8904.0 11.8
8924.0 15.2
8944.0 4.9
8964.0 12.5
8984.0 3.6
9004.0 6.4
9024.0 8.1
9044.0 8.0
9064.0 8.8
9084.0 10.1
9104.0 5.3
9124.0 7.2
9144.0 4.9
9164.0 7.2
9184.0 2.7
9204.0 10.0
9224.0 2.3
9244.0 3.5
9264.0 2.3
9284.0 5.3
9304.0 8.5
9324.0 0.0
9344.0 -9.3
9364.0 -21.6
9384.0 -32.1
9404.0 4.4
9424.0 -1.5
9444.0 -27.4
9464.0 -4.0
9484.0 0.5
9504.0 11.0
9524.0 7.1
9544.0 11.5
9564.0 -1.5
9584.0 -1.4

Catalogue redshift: 1.26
